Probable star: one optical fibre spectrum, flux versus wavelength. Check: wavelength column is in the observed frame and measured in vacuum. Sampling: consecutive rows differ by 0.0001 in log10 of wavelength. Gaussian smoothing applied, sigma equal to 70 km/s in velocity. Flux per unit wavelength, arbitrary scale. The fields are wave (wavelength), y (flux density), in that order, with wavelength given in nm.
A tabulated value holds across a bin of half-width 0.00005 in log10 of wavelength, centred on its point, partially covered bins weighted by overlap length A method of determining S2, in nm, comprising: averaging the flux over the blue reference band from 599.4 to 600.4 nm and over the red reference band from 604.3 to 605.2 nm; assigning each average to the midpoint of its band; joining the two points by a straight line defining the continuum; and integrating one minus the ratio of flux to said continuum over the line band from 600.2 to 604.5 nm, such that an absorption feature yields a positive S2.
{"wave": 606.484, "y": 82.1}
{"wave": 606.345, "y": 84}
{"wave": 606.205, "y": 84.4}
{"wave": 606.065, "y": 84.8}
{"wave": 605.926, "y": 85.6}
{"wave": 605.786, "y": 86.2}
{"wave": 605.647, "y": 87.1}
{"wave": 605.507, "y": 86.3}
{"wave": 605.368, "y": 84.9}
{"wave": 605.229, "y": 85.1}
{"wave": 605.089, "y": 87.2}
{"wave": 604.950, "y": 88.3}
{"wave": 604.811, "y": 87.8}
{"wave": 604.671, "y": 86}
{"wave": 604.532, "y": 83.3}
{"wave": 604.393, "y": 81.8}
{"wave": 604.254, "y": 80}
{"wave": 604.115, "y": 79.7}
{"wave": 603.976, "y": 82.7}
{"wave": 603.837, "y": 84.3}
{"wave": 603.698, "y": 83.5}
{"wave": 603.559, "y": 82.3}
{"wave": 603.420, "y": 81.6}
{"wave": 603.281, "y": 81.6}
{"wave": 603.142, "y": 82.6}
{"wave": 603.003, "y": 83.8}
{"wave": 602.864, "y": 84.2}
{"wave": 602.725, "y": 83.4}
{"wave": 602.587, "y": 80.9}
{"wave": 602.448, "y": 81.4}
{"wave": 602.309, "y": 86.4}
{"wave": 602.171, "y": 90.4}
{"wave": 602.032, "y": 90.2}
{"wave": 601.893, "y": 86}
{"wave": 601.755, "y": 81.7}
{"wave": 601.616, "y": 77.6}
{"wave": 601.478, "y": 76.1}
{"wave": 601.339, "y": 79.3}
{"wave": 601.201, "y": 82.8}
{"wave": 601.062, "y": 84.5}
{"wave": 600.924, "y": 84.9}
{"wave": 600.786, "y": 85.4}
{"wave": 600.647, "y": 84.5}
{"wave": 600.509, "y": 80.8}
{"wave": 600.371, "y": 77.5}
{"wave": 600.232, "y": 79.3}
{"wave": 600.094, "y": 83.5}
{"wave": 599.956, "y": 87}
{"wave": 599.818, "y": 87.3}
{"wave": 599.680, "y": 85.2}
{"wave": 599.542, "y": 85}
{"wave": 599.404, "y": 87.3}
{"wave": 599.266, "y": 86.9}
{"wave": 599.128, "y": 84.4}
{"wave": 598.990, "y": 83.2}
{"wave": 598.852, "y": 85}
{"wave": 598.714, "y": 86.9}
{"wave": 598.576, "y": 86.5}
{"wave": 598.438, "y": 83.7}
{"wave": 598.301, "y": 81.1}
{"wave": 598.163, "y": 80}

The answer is 0.109 nm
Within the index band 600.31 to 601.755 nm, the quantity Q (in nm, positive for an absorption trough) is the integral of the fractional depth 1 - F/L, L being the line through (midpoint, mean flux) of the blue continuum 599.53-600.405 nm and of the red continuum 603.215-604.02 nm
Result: 0.035 nm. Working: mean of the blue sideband 83.7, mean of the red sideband 82.7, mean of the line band 81.4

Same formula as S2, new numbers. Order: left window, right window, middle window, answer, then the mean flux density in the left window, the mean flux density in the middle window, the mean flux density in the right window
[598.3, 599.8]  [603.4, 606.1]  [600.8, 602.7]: 0.036 nm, 85.3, 83.3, 84.5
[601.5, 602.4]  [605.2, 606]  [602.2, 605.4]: 0.065 nm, 84.8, 83.7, 86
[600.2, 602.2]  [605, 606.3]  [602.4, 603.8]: 0.022 nm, 82.6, 82.6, 85.7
